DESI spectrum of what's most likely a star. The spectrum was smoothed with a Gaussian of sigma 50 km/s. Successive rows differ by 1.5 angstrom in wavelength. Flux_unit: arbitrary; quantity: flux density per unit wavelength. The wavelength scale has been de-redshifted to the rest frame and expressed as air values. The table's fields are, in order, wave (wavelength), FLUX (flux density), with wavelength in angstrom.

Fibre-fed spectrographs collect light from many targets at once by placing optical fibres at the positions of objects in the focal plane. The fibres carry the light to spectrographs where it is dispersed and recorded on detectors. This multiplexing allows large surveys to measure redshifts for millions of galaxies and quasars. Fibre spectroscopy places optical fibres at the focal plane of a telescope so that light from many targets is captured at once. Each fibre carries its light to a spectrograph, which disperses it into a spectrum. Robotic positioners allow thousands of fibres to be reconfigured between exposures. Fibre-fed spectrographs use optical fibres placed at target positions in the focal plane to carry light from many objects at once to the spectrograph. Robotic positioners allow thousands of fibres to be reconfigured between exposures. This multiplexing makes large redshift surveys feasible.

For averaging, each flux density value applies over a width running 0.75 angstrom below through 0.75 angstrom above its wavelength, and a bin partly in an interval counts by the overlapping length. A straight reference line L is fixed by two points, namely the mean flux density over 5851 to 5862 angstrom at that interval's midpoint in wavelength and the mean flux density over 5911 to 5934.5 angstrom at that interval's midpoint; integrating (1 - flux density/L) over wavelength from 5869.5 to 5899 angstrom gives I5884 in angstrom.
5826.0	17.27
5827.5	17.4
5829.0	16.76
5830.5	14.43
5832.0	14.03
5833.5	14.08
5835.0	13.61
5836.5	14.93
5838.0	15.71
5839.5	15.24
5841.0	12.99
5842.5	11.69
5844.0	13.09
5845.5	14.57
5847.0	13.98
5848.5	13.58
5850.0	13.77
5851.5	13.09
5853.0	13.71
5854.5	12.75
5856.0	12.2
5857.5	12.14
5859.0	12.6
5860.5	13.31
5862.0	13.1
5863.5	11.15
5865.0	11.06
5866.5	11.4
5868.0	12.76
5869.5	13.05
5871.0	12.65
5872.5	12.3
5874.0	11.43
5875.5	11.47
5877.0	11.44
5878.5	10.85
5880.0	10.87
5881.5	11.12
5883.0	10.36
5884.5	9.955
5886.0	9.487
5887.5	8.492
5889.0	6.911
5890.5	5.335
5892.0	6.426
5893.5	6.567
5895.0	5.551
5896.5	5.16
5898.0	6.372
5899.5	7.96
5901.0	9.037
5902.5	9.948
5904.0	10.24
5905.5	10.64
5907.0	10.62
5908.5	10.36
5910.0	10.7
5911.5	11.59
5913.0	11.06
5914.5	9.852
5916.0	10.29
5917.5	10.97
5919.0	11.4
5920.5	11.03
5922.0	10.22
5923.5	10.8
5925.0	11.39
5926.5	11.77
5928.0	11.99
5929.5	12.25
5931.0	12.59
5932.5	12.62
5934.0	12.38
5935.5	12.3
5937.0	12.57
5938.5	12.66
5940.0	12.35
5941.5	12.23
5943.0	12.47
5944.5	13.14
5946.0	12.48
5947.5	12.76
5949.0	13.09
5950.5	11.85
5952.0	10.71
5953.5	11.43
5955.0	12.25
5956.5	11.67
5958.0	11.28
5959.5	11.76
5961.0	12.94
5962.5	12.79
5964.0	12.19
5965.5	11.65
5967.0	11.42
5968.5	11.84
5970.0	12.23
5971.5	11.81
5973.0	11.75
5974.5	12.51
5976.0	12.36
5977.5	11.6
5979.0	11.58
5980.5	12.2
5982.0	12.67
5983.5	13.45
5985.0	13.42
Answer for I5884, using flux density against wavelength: 7.4 angstrom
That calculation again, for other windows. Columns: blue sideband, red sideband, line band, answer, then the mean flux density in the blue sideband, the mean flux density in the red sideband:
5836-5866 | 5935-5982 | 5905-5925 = 2.9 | 13.2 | 12.1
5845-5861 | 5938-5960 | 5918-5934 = 1.0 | 13.2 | 12.1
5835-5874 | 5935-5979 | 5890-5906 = 6.4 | 13.1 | 12.1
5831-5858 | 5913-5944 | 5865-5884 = 2.0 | 13.6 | 11.7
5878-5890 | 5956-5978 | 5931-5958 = -2.2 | 9.64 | 12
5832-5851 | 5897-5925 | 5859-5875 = 0.4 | 13.9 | 10.2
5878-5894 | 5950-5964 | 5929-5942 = -1.8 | 8.76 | 11.9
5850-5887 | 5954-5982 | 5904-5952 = 1.2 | 11.9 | 12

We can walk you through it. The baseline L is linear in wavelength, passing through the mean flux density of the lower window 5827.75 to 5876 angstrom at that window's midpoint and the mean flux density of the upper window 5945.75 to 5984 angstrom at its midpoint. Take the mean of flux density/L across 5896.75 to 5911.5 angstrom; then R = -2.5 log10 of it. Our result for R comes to 0.316 mag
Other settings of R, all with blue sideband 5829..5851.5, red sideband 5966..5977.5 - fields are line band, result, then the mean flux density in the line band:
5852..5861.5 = 0.080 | 12.8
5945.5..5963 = 0.015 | 12.1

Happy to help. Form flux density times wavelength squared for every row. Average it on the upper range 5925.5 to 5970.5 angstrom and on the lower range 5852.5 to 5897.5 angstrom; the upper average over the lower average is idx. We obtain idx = 1.19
